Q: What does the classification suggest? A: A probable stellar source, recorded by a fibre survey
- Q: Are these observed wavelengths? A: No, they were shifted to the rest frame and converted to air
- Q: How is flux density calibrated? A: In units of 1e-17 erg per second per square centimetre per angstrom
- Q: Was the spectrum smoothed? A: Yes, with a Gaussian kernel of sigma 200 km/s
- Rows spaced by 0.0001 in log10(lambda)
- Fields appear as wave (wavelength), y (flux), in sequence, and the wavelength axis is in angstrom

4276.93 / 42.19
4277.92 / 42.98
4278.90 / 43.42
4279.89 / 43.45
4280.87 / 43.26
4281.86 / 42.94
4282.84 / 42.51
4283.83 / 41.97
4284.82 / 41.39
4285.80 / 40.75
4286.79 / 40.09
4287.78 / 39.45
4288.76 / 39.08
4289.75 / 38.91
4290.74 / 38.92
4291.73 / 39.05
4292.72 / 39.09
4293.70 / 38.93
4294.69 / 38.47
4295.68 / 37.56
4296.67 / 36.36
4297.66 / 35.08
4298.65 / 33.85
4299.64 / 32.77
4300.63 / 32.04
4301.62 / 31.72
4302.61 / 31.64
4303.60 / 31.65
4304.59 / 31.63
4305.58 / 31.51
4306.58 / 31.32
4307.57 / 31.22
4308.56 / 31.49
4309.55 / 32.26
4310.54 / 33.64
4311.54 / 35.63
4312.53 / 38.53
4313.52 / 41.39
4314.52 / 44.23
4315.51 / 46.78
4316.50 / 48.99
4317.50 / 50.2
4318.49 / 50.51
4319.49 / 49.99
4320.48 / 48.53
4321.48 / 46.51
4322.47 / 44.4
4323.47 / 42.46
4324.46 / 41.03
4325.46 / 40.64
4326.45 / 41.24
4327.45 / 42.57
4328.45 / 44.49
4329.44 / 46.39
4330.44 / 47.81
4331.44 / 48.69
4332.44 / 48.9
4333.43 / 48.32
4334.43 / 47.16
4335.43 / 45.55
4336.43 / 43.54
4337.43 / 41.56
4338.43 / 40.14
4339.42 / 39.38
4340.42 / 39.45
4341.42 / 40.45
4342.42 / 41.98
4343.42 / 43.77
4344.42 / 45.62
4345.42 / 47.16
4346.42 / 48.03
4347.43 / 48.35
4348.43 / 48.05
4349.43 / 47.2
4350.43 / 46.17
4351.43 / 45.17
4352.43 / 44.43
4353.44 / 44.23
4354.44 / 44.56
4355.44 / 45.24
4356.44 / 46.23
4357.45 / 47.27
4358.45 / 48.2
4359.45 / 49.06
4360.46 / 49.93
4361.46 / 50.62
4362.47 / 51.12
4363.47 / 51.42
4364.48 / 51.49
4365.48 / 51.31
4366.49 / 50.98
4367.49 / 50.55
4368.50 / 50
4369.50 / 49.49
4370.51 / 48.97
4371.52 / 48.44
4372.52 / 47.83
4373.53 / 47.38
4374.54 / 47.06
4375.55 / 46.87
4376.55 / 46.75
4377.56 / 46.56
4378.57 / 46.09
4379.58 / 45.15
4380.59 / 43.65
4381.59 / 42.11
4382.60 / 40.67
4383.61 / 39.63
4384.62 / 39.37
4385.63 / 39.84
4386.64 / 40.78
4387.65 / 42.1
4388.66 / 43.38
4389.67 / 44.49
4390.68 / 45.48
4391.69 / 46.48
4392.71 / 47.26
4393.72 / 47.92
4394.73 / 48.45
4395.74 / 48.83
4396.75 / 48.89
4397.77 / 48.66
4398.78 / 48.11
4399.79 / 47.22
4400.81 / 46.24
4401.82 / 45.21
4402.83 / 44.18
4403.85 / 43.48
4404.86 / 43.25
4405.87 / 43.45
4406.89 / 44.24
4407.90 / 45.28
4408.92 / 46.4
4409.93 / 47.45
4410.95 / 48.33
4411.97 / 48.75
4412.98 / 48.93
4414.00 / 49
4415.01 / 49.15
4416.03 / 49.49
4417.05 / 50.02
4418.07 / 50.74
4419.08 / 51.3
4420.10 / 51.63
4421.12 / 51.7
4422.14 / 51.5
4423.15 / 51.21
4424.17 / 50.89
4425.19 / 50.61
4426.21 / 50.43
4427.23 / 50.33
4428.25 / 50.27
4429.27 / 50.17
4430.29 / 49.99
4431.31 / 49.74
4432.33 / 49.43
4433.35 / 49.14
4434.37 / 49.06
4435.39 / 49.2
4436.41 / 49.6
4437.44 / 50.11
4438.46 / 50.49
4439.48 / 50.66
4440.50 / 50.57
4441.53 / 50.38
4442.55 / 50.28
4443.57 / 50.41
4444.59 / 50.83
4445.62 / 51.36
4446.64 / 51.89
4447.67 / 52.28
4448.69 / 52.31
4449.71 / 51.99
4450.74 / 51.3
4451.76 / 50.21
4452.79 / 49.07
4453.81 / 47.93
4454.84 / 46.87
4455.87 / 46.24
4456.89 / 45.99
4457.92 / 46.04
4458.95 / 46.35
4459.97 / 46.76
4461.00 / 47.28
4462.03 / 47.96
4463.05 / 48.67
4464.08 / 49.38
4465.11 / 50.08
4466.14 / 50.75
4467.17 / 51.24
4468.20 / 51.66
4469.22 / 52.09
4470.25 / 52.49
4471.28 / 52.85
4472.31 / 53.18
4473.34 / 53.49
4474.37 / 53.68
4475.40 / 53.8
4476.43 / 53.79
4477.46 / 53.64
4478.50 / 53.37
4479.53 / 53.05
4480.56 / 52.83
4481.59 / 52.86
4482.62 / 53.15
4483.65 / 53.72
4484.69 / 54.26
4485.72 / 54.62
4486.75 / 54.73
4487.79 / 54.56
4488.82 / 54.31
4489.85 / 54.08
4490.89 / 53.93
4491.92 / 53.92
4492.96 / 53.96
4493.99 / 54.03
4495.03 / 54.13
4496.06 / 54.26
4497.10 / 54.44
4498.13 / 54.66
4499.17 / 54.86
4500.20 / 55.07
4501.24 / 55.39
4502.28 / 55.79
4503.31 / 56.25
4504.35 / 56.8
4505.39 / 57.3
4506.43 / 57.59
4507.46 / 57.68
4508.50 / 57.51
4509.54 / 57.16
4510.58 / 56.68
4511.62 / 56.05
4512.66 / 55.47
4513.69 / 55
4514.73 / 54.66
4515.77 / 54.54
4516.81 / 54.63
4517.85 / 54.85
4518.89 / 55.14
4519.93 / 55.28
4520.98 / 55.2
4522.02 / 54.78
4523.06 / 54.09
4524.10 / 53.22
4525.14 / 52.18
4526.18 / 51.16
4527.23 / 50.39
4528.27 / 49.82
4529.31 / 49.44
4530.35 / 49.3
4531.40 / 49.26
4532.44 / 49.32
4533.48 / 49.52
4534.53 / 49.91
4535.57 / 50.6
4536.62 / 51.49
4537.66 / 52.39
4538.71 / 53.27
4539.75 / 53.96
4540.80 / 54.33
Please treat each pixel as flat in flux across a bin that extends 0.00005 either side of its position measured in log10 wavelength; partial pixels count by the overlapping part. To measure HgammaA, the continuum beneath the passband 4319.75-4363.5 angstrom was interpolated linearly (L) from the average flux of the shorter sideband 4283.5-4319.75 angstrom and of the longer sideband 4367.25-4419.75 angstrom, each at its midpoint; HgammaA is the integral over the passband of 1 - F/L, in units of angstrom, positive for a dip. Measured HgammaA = -4.1 angstrom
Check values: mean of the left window 38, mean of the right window 46.3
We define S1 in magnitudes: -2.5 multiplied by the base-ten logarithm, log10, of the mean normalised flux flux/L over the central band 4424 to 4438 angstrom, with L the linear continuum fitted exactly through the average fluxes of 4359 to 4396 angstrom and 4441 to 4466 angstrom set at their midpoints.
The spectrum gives -0.03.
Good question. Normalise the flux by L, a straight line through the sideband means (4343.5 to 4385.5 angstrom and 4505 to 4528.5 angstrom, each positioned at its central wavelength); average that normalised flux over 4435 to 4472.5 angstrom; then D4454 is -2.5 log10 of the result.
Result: 0.04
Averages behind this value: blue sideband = 46.9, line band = 49.9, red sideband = 54.8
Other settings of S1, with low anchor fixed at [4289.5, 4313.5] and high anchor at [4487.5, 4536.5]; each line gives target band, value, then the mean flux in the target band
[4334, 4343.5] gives -0.11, 42.2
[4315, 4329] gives -0.24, 45.6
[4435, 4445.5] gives -0.06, 50.3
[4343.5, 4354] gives -0.18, 46.3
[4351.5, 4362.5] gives -0.18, 47.1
